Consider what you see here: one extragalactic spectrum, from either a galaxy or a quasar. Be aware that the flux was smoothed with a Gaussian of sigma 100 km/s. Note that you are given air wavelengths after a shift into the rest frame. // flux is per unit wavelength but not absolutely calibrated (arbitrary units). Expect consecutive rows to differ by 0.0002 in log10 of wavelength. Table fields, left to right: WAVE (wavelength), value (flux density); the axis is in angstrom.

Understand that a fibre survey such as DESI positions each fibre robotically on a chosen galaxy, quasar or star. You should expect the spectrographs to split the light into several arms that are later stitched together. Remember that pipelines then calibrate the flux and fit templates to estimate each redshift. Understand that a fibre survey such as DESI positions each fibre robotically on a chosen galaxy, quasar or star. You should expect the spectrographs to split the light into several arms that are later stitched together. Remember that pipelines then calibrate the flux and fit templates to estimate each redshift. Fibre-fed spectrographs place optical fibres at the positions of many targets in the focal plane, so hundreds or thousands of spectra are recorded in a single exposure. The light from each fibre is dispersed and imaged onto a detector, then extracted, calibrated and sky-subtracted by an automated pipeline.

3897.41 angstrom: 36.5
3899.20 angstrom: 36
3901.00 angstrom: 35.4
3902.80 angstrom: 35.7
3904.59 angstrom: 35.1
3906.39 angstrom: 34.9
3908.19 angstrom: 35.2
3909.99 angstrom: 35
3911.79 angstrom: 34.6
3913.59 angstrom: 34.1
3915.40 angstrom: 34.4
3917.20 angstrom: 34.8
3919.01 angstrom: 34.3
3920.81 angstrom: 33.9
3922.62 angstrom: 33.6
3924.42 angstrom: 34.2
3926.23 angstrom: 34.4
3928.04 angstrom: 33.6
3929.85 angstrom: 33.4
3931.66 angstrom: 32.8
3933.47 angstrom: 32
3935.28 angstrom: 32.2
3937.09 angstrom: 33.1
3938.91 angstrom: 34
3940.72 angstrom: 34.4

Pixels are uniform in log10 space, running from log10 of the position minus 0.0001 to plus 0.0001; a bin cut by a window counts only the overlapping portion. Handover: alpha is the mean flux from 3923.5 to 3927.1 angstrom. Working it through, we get 34.3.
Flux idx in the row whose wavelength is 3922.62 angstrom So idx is 33.6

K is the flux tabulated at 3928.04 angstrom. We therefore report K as 33.6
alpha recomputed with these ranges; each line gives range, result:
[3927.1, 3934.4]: 33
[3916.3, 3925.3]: 34.2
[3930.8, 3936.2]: 32.4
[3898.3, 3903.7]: 35.7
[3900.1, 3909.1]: 35.3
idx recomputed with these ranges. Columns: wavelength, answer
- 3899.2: 36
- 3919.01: 34.3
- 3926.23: 34.4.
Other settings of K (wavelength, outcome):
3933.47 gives 32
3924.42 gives 34.2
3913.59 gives 34.1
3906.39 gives 34.9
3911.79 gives 34.6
